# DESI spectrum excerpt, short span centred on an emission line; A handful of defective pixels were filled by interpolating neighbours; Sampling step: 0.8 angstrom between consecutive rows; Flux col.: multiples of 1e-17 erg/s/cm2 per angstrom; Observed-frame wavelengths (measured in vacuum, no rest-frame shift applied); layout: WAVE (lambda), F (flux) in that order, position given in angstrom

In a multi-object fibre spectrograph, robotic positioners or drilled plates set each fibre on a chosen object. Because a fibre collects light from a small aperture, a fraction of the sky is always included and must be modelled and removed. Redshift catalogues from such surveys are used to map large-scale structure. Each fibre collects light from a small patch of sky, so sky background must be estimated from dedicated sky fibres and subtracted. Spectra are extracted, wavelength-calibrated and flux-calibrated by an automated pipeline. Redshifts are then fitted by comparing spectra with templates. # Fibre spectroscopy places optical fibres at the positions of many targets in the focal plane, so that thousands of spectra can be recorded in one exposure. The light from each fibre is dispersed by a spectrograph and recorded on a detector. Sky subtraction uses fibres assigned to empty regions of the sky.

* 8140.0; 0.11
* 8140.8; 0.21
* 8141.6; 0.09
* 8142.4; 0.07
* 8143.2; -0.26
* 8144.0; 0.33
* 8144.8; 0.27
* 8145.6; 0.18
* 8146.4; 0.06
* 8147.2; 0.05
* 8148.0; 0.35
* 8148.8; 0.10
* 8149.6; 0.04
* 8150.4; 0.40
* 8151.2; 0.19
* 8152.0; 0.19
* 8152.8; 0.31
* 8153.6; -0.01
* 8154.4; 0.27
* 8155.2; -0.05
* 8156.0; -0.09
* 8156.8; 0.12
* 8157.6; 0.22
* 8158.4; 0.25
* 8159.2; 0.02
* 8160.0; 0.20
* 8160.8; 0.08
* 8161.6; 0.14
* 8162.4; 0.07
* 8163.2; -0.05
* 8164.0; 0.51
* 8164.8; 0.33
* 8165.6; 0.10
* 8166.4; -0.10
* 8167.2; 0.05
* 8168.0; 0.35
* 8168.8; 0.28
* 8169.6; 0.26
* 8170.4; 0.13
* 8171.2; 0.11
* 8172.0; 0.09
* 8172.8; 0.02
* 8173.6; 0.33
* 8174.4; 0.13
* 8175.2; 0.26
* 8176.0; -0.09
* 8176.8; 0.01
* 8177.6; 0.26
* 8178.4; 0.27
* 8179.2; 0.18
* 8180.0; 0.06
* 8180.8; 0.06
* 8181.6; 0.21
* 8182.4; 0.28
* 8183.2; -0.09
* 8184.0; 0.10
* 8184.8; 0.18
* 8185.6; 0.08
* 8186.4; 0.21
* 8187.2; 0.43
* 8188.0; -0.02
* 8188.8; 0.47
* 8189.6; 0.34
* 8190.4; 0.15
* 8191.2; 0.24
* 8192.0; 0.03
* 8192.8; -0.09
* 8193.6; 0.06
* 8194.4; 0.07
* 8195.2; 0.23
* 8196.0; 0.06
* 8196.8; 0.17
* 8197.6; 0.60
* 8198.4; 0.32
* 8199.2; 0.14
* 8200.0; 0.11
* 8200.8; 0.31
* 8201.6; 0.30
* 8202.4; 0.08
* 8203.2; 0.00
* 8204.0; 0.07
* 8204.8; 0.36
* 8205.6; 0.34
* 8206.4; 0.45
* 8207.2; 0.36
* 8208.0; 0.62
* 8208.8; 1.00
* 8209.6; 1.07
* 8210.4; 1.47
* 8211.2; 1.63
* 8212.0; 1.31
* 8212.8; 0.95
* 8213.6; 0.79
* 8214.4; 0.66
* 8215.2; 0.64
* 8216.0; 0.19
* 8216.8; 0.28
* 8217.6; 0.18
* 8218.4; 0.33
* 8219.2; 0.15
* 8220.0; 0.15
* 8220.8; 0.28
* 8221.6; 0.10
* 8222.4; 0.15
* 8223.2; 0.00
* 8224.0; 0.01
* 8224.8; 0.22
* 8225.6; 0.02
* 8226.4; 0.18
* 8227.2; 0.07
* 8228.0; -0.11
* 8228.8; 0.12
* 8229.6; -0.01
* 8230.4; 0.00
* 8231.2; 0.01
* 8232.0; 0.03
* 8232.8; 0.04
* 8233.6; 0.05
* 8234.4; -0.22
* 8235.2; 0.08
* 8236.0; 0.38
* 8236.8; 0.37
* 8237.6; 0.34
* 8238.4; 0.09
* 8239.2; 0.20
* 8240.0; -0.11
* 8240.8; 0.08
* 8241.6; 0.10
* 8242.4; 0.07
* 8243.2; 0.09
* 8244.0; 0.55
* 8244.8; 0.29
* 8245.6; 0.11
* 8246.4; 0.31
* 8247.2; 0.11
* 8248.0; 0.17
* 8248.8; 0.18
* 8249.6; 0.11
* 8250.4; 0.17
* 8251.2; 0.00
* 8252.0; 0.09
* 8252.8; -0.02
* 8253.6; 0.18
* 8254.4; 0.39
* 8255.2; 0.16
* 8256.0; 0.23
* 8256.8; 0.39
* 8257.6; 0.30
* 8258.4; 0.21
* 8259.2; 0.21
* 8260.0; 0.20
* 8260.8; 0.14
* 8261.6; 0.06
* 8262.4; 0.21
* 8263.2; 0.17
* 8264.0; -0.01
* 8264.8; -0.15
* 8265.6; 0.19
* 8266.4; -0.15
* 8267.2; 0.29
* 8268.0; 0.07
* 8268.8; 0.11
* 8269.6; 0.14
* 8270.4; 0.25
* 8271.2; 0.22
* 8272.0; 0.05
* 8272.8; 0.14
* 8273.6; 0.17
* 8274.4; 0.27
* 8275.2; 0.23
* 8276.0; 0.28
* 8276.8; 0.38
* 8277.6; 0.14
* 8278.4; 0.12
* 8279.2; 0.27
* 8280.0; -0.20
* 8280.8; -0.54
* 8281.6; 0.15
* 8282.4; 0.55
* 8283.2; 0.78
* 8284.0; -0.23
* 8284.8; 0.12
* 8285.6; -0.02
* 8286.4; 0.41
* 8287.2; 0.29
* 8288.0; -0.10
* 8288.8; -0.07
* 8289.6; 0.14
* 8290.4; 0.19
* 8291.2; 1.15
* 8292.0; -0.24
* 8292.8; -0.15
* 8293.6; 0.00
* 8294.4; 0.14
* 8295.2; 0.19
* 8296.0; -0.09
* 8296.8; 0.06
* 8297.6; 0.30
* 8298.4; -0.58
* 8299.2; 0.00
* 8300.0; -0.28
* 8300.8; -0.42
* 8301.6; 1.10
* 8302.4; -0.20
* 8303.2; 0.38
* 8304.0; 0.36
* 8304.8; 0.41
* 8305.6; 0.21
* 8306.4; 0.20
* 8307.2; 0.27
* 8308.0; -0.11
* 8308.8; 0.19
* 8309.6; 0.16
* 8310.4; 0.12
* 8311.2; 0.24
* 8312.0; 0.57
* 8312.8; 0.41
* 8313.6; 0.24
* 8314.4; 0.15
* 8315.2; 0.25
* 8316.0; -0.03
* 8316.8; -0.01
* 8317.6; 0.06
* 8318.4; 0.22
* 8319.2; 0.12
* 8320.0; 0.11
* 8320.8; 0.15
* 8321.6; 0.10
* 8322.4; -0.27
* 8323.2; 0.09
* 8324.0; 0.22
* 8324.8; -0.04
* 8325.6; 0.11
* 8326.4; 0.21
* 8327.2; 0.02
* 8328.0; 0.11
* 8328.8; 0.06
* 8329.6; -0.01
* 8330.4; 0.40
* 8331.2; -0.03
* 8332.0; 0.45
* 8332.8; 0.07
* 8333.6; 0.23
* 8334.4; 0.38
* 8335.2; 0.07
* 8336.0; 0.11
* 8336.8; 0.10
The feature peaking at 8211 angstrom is Hgamma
